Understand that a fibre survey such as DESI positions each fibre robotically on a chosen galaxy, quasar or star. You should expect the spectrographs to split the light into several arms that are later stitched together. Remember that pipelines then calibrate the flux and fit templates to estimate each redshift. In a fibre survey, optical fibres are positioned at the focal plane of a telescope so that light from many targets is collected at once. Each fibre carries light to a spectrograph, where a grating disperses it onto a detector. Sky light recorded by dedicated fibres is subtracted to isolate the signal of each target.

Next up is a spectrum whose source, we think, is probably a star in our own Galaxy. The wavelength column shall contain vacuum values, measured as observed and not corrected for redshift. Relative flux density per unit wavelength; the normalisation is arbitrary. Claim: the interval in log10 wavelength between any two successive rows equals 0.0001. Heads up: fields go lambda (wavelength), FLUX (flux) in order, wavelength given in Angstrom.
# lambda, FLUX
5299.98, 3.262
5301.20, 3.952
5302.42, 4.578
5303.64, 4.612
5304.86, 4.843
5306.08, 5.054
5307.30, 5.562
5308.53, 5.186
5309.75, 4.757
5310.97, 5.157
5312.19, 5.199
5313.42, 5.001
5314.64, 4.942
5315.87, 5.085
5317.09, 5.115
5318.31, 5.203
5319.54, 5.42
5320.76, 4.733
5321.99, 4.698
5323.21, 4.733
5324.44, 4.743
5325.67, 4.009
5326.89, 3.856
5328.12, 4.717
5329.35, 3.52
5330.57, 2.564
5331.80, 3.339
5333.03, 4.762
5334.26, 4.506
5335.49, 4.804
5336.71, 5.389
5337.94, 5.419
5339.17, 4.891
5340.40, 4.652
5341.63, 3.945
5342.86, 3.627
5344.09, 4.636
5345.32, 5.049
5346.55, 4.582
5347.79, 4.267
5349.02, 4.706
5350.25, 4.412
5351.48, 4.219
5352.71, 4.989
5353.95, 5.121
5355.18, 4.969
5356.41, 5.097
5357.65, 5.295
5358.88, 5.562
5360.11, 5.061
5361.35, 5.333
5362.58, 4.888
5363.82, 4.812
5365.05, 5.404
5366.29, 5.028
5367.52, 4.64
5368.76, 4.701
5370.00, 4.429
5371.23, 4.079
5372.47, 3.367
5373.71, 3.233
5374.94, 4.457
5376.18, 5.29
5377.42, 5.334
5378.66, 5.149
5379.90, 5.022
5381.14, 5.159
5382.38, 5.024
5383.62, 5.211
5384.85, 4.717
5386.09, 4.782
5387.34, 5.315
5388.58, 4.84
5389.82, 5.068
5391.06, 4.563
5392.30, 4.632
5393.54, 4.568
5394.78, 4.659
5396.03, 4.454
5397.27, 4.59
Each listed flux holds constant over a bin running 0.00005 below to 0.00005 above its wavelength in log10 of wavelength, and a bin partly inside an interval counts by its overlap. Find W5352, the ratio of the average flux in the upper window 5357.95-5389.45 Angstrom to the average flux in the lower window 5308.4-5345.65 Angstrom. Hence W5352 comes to 1.05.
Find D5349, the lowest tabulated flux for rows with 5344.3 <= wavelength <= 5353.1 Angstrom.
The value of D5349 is 4.219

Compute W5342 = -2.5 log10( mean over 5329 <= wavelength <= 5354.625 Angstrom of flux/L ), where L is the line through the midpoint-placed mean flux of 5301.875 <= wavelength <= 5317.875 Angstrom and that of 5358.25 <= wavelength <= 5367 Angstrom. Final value 0.15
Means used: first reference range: 5.01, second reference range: 5.15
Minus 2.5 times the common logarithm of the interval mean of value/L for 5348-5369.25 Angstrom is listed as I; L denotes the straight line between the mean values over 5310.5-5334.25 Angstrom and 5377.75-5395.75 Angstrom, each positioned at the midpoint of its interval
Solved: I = -0.042 mag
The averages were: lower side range 4.56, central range 4.94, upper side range 4.9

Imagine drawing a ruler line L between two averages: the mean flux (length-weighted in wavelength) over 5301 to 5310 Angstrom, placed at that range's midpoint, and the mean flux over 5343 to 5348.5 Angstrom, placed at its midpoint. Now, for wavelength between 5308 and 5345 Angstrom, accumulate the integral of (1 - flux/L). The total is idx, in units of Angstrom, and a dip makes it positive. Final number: 0.6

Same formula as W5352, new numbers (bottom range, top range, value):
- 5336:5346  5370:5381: 0.96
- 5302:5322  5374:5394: 0.98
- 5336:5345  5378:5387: 1.07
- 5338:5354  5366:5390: 1.04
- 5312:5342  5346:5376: 1.02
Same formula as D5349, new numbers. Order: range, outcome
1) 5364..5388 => 3.233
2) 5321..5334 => 2.564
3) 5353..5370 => 4.429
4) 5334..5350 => 3.627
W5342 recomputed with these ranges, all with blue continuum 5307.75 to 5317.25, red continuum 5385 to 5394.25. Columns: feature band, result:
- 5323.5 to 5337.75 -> 0.18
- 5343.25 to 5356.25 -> 0.06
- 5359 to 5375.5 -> 0.07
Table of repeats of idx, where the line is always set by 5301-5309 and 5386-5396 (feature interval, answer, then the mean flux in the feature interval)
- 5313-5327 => 0.1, 4.83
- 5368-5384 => 0.5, 4.64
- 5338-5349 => 0.7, 4.52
